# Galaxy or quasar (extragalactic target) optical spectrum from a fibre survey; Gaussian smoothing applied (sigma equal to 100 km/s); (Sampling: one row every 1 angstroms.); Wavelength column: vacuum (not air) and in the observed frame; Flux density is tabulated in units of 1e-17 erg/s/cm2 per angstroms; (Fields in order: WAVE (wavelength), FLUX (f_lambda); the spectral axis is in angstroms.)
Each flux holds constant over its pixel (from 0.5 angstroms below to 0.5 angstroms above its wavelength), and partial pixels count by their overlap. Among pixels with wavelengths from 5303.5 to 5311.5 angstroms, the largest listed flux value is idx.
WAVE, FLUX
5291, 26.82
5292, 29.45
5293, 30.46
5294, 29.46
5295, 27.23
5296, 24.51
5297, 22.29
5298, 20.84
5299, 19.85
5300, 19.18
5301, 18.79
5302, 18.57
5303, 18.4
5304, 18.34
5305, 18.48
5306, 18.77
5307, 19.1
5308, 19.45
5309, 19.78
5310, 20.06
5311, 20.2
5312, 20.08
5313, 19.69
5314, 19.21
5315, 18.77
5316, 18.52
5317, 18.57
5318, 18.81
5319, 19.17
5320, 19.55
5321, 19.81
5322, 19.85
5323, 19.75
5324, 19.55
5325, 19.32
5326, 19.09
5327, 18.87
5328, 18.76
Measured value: 20.2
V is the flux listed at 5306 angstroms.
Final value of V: 18.77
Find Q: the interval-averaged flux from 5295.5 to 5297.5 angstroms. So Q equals 23.4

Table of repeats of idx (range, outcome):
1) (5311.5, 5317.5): 20.08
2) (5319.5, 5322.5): 19.85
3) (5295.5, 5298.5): 24.51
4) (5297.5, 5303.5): 20.84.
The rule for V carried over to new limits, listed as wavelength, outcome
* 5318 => 18.81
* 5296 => 24.51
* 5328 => 18.76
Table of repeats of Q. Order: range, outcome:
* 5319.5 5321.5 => 19.7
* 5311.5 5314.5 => 19.7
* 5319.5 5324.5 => 19.7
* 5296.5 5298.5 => 21.6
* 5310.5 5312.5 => 20.1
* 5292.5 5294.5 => 30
